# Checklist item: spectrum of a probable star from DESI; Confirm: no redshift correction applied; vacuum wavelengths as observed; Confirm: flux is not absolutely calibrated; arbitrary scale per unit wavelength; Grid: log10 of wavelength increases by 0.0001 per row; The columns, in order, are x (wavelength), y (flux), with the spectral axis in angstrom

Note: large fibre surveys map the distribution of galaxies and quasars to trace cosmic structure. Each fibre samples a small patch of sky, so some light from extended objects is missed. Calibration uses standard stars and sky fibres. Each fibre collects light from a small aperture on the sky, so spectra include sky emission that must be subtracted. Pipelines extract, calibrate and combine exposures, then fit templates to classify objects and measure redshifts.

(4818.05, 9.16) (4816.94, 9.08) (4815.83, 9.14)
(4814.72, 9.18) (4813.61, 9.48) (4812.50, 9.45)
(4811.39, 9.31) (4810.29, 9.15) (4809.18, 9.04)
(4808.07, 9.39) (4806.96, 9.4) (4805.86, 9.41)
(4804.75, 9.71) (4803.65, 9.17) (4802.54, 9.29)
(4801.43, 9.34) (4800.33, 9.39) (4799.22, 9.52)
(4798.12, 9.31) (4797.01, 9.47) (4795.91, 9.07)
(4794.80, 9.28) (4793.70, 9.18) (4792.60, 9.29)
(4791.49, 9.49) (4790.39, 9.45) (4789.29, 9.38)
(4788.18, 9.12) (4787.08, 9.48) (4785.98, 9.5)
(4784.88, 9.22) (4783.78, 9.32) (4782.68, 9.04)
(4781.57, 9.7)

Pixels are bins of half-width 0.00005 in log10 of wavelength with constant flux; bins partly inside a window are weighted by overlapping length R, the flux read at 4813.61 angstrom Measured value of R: 9.48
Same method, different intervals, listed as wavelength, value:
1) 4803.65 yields 9.17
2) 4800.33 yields 9.39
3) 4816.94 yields 9.08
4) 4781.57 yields 9.7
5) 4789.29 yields 9.38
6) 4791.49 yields 9.49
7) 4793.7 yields 9.18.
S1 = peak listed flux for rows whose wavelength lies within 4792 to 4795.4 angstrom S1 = 9.29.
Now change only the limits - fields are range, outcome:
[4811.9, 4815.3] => 9.48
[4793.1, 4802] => 9.52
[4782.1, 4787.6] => 9.5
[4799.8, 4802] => 9.39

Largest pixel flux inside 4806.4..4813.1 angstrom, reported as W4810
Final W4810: 9.45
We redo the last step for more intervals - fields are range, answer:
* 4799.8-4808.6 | 9.71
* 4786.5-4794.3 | 9.49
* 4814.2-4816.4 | 9.18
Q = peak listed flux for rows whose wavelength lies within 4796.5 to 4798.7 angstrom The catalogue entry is 9.47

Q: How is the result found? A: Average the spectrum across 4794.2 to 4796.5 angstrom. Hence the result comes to 9.19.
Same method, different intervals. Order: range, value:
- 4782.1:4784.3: 9.15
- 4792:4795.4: 9.24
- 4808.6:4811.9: 9.17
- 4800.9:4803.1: 9.28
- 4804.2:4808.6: 9.48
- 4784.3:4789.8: 9.34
